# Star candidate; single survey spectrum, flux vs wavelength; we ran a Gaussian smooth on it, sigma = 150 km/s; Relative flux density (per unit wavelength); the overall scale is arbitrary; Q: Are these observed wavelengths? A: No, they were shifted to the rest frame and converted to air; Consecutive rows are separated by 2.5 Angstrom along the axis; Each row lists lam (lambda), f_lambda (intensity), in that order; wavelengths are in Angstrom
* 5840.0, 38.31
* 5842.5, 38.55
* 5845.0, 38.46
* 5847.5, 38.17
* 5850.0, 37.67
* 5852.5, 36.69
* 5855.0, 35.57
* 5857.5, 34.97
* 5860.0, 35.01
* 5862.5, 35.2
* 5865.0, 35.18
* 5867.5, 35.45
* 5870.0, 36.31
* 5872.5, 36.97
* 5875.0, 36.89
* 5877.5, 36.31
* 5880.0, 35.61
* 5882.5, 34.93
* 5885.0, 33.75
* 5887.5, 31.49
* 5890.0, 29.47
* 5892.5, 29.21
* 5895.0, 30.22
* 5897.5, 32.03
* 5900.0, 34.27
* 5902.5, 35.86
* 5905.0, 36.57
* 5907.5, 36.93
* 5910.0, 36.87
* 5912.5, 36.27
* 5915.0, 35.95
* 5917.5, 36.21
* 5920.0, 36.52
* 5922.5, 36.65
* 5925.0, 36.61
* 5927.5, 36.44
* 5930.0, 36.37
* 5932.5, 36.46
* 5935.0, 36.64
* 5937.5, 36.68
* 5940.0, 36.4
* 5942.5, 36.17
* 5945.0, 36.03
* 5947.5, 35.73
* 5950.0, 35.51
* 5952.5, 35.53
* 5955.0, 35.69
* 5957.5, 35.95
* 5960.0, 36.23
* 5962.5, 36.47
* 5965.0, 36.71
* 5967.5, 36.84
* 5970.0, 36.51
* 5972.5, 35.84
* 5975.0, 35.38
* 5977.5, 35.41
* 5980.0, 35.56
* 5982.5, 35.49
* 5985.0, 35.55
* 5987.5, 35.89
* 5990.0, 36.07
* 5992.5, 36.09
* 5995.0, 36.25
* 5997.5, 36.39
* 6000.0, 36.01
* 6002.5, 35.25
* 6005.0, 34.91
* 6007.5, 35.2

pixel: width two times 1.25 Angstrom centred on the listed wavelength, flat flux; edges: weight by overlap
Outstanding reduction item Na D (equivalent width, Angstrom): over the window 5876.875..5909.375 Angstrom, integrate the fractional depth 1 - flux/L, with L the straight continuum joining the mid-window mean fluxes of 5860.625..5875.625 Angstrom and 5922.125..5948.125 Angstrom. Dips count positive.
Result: 2.2 Angstrom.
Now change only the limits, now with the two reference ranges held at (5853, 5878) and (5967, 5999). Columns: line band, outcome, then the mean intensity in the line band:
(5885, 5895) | 1.5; 30.5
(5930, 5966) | -0.3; 36.2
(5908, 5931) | -0.4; 36.4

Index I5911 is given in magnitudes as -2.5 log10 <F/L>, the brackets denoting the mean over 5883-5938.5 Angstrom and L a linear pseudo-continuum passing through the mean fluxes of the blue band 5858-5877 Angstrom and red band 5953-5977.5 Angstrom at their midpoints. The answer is 0.03 mag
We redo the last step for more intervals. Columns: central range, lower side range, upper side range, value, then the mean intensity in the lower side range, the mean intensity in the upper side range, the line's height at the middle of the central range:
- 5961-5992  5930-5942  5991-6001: 0.009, 36.5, 36.2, 36.3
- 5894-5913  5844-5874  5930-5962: 0.040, 36.3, 36.1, 36.2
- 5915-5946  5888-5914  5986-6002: -0.060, 33.7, 36.1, 34.5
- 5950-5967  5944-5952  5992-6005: -0.010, 35.7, 35.9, 35.8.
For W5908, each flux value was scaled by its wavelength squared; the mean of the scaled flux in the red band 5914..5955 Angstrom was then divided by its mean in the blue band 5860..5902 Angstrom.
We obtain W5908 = 1.08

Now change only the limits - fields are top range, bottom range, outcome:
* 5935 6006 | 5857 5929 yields 1.06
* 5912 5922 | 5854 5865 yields 1.05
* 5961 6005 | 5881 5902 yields 1.15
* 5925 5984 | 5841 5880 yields 1.02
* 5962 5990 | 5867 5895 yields 1.09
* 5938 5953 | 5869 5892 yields 1.07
